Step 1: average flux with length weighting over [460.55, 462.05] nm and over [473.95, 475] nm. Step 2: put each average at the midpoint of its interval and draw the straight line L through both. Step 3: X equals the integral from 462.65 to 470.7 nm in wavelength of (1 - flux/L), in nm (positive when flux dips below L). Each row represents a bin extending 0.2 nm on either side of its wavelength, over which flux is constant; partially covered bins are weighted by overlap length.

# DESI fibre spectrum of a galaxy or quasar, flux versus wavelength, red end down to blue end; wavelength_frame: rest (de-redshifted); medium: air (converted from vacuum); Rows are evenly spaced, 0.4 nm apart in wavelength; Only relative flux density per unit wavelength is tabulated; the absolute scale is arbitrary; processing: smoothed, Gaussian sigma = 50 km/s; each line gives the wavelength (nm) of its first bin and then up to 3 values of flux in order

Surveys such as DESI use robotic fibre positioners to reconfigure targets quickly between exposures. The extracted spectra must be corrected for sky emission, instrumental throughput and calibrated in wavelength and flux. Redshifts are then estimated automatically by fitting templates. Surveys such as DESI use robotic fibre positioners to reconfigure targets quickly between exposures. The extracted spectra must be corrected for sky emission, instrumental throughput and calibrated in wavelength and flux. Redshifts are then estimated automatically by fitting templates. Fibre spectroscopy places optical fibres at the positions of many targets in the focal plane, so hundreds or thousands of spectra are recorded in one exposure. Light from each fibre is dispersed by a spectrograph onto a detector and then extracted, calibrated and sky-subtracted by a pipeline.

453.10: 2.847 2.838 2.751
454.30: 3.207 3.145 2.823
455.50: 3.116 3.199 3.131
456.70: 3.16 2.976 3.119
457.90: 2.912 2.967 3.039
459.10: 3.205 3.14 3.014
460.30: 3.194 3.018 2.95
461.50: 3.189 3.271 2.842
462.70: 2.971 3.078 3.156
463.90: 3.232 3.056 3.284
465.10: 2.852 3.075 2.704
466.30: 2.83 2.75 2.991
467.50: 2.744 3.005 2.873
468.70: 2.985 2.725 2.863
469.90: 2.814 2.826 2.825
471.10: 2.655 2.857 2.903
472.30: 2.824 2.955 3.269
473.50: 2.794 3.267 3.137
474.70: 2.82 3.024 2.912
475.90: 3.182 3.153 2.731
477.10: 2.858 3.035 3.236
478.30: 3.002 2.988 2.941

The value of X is 0.35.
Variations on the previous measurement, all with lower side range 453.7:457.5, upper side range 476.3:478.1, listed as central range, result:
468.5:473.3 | 0.21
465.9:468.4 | 0.14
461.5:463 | -0.01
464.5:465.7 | -0.02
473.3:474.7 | -0.02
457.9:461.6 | -0.03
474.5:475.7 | 0.03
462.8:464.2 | -0.05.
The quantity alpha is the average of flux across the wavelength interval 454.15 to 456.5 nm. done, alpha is 3.1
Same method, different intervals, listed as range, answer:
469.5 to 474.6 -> 2.92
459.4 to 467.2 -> 3.03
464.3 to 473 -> 2.88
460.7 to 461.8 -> 3.08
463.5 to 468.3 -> 2.96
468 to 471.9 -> 2.83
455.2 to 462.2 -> 3.09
